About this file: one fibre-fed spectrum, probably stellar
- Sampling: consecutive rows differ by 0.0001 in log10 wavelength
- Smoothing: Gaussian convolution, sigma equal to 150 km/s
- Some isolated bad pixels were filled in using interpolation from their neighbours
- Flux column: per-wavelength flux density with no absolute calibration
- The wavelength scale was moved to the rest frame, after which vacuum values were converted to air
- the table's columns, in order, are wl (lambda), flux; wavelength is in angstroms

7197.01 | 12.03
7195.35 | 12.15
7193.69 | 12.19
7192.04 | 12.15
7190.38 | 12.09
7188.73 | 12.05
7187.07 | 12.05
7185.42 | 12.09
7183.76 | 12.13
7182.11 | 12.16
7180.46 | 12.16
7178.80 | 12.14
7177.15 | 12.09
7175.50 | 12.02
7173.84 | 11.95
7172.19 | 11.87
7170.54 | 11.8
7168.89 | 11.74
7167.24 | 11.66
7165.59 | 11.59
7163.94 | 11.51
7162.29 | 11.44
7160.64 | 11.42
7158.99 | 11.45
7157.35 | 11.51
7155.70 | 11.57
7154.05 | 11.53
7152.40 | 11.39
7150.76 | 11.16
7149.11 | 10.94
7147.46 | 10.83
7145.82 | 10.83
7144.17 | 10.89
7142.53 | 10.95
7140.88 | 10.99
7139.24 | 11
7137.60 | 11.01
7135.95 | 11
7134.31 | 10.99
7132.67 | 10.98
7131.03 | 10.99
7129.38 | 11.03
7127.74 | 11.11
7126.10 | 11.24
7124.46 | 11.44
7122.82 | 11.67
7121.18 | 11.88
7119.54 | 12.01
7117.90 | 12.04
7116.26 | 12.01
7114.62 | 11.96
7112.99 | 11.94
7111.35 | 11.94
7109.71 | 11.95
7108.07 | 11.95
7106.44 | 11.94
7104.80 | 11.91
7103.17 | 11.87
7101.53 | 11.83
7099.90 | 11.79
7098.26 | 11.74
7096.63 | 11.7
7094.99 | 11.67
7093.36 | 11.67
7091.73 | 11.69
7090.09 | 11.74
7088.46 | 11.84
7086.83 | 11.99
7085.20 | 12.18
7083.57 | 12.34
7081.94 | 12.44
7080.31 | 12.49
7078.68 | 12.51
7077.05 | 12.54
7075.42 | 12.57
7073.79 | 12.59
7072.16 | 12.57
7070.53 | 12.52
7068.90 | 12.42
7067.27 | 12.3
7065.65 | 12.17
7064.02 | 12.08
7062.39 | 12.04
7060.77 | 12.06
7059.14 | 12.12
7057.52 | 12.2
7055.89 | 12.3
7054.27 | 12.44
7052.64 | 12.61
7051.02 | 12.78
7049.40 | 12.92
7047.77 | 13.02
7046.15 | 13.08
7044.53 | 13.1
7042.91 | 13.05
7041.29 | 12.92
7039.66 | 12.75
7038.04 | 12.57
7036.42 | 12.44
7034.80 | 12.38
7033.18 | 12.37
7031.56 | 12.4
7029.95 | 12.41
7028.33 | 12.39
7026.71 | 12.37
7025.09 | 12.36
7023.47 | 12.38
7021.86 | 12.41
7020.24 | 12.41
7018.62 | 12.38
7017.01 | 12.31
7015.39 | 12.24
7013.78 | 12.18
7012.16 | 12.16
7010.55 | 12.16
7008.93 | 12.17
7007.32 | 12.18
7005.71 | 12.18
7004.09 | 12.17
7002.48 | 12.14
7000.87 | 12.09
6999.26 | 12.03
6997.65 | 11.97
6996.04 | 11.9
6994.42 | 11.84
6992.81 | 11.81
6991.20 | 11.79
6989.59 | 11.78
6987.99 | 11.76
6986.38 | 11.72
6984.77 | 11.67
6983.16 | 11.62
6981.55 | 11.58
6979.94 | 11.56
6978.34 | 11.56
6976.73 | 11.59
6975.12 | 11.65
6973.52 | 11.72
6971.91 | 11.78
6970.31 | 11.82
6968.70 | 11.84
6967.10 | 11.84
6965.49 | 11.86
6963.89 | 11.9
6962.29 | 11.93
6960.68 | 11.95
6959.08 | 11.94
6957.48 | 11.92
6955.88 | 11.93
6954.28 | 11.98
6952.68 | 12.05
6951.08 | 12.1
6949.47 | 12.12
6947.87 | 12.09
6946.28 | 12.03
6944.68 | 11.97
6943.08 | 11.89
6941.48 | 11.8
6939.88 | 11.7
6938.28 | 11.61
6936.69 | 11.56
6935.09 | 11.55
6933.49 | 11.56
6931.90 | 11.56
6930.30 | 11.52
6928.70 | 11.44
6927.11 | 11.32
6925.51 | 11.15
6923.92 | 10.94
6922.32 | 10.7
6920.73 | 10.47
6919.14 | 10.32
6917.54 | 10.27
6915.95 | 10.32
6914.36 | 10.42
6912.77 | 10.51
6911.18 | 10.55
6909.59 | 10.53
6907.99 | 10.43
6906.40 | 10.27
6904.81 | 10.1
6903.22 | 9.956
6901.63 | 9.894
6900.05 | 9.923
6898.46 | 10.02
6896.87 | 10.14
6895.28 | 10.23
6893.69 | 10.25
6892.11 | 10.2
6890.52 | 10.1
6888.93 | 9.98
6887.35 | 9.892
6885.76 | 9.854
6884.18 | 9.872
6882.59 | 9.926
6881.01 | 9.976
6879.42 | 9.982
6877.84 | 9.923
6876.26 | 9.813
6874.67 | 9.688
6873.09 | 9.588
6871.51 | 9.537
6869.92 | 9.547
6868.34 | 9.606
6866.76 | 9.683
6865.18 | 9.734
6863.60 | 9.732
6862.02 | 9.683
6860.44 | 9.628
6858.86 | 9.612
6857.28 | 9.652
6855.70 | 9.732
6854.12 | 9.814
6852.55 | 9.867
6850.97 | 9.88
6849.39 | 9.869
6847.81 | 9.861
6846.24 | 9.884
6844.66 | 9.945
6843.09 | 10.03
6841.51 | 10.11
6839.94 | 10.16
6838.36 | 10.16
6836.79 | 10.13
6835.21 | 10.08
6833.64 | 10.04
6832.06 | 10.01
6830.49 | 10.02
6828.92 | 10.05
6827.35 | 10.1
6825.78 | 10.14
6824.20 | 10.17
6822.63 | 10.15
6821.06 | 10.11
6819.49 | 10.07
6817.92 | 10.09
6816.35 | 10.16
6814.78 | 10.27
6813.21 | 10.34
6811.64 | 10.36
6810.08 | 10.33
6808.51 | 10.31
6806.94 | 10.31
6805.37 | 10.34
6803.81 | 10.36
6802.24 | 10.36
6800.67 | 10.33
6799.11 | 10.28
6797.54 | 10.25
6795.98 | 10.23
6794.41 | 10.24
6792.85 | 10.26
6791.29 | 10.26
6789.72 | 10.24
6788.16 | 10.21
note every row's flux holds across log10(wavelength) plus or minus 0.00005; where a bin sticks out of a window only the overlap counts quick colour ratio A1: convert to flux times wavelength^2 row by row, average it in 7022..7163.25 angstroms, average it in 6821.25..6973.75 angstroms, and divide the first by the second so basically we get 1.19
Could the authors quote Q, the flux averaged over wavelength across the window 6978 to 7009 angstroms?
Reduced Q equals 11.9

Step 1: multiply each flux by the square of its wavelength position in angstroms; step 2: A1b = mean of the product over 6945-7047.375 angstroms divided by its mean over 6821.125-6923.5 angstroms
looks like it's 1.25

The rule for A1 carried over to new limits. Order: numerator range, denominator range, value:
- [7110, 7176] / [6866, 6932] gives 1.20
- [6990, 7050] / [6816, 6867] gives 1.31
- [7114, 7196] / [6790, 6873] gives 1.27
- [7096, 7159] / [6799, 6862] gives 1.24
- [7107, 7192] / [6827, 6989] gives 1.16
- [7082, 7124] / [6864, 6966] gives 1.16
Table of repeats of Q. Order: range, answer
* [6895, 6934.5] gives 10.6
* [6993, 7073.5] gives 12.4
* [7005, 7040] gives 12.3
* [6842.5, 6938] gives 10.2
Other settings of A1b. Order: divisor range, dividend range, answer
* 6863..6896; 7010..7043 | 1.31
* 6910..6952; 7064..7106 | 1.12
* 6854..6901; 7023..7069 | 1.33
